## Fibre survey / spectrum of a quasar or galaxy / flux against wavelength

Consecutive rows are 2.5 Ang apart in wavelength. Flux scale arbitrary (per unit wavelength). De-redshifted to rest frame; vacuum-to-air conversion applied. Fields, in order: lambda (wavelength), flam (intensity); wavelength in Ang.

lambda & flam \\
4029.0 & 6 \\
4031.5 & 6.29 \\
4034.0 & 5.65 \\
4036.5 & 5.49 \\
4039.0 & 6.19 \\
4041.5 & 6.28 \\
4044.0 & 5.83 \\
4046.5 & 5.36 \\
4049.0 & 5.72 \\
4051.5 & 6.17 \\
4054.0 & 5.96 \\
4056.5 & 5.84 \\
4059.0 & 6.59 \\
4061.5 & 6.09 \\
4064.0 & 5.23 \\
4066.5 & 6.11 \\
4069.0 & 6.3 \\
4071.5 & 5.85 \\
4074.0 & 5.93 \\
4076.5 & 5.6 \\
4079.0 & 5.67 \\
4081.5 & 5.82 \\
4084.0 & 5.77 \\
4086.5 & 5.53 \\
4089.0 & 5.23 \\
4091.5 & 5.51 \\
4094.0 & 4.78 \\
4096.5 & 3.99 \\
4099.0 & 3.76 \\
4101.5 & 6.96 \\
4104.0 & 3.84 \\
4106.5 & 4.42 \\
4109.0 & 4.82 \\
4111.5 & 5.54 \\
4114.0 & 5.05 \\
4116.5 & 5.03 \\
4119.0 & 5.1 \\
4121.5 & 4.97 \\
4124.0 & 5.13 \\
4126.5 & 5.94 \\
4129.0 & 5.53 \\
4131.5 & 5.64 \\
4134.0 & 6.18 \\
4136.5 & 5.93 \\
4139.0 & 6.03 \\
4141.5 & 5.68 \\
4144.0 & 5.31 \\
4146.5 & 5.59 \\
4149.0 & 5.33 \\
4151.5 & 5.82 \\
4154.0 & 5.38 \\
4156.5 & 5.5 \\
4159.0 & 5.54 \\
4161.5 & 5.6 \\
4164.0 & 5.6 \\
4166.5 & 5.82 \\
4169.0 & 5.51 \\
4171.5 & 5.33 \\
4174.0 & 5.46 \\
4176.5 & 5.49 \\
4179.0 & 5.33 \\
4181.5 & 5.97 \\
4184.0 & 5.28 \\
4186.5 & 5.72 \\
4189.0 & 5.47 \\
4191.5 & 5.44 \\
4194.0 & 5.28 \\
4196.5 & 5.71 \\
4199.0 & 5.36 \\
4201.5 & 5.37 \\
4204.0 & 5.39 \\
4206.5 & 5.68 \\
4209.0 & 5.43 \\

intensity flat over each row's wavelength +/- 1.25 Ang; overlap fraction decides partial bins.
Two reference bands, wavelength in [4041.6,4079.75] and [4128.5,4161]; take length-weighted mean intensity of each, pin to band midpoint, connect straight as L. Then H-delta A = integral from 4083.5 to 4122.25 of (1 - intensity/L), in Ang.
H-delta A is 5.2 Ang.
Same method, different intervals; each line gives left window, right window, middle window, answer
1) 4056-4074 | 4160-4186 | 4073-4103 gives 2.8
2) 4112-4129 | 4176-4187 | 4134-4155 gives -1.2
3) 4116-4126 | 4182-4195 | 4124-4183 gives -3.7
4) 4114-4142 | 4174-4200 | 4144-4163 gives 0.0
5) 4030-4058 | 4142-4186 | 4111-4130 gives 1.3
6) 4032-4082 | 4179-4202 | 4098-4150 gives 3.3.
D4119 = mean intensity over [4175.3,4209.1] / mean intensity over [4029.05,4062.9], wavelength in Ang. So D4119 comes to 0.92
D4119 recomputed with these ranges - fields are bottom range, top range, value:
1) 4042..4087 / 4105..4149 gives 0.92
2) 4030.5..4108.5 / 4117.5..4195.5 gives 0.99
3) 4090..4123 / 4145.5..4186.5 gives 1.13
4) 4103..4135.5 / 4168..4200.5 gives 1.06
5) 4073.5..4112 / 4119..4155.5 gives 1.08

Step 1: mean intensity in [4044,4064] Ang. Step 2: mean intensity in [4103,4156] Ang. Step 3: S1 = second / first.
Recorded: 0.91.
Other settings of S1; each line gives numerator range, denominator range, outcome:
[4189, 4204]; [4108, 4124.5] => 1.07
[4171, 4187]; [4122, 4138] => 0.97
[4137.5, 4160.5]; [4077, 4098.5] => 1.06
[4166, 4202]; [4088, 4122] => 1.12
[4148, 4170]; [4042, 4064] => 0.94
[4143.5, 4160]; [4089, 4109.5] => 1.15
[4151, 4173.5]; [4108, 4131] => 1.06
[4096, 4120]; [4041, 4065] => 0.83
